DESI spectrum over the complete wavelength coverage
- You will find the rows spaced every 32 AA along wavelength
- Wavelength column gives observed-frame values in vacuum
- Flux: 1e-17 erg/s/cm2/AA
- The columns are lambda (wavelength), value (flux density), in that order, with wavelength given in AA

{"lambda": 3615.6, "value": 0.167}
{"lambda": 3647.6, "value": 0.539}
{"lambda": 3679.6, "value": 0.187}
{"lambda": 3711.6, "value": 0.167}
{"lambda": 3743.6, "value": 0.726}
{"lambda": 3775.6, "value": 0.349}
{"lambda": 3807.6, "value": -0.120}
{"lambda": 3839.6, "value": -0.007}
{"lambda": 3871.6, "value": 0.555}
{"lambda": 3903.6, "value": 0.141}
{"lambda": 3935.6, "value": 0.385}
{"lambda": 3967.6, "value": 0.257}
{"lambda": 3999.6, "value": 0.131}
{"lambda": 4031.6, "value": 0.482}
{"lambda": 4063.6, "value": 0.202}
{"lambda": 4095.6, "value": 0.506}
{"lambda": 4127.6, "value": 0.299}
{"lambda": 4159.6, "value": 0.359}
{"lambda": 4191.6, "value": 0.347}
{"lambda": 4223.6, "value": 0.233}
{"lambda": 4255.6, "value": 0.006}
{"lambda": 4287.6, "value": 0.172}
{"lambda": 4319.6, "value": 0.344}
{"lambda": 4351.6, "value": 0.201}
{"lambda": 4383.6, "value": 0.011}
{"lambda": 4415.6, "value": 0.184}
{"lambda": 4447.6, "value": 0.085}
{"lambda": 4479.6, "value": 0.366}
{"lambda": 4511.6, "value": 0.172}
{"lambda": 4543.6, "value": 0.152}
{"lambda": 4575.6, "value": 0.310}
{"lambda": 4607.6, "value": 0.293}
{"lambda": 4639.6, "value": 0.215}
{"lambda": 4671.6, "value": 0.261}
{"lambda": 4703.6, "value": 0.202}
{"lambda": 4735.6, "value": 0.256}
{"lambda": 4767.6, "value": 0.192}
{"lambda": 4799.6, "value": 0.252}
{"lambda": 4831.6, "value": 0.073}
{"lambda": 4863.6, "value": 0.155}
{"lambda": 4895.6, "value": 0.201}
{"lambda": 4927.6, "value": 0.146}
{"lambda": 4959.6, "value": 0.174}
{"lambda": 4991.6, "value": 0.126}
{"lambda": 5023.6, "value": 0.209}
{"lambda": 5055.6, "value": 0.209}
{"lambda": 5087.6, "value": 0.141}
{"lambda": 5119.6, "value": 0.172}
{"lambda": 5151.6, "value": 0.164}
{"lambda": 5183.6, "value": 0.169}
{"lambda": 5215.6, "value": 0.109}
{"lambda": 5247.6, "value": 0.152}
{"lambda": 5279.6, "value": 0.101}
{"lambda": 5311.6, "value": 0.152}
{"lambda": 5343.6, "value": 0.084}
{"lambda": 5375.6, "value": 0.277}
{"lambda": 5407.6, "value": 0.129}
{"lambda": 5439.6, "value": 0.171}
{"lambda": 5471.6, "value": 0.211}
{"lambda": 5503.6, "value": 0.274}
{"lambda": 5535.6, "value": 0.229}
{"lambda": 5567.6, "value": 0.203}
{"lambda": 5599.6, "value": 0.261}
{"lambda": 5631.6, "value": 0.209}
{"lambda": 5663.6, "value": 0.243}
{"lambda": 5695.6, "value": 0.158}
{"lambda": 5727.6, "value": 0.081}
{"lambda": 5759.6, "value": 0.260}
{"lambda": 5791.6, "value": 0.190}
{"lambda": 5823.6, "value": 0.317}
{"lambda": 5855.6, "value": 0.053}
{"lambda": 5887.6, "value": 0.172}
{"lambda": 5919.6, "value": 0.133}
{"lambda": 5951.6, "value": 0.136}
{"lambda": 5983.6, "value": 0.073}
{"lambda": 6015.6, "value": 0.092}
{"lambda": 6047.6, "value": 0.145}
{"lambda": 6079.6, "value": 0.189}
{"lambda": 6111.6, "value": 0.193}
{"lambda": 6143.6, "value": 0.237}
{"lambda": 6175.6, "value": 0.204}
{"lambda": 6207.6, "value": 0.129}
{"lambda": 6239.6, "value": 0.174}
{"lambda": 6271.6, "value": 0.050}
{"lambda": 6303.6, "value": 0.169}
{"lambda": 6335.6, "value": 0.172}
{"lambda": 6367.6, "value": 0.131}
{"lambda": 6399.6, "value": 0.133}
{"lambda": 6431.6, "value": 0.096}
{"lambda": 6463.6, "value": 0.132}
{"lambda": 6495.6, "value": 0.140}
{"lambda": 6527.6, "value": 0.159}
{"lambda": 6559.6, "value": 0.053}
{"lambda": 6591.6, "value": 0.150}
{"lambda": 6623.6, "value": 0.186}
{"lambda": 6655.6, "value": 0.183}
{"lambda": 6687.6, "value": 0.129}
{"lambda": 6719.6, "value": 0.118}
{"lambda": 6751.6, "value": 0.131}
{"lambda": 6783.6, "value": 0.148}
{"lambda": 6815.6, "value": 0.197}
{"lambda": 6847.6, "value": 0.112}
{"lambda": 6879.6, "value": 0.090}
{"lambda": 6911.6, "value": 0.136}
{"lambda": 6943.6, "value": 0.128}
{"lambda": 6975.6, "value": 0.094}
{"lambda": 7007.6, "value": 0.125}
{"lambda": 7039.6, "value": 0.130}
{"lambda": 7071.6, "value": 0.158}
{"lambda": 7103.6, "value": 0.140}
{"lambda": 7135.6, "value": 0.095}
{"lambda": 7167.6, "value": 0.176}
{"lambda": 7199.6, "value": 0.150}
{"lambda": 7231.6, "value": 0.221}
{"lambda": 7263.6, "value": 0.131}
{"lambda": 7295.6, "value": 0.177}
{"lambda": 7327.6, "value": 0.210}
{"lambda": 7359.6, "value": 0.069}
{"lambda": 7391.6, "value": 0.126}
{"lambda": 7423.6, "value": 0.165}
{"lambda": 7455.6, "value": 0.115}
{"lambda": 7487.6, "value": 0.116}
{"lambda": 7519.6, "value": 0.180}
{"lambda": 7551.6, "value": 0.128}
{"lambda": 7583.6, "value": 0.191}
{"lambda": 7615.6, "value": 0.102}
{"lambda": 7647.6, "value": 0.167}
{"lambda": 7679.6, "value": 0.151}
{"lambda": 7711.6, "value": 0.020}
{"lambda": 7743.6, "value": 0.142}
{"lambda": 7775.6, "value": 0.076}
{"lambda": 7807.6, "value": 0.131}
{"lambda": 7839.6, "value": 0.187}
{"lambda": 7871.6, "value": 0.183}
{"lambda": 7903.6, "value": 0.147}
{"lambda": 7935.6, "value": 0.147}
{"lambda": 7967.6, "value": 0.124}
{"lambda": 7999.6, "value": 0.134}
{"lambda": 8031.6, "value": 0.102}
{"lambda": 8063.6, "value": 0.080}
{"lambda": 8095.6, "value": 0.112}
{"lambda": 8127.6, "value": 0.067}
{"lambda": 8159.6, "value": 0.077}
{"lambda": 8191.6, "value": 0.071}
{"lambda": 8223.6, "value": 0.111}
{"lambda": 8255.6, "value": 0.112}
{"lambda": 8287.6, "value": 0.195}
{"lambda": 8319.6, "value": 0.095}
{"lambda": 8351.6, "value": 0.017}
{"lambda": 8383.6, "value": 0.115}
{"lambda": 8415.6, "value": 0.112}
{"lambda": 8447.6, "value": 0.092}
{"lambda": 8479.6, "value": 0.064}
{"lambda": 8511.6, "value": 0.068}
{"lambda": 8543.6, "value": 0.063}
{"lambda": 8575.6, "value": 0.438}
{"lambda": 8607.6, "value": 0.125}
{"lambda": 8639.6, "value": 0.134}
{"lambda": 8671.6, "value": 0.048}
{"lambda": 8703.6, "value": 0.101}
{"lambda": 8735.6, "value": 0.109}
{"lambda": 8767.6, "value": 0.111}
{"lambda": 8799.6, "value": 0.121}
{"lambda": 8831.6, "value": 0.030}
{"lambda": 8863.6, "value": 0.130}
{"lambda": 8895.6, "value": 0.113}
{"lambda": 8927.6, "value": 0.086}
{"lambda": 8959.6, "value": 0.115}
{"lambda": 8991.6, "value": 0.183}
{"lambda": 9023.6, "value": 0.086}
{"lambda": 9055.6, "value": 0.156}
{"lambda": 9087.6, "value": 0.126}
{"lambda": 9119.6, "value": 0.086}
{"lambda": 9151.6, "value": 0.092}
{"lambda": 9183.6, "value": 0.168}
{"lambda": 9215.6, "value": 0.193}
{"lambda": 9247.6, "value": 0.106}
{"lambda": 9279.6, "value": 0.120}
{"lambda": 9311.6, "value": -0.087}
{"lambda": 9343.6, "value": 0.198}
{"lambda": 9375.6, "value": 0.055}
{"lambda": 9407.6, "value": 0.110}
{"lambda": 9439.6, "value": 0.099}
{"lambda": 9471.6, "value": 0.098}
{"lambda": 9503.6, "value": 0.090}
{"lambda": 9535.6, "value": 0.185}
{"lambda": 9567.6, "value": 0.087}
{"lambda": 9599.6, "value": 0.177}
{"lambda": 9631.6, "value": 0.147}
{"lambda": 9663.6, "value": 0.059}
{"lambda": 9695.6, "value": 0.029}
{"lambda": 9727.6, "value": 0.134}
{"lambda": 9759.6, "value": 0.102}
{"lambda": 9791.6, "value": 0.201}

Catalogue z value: 1.301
